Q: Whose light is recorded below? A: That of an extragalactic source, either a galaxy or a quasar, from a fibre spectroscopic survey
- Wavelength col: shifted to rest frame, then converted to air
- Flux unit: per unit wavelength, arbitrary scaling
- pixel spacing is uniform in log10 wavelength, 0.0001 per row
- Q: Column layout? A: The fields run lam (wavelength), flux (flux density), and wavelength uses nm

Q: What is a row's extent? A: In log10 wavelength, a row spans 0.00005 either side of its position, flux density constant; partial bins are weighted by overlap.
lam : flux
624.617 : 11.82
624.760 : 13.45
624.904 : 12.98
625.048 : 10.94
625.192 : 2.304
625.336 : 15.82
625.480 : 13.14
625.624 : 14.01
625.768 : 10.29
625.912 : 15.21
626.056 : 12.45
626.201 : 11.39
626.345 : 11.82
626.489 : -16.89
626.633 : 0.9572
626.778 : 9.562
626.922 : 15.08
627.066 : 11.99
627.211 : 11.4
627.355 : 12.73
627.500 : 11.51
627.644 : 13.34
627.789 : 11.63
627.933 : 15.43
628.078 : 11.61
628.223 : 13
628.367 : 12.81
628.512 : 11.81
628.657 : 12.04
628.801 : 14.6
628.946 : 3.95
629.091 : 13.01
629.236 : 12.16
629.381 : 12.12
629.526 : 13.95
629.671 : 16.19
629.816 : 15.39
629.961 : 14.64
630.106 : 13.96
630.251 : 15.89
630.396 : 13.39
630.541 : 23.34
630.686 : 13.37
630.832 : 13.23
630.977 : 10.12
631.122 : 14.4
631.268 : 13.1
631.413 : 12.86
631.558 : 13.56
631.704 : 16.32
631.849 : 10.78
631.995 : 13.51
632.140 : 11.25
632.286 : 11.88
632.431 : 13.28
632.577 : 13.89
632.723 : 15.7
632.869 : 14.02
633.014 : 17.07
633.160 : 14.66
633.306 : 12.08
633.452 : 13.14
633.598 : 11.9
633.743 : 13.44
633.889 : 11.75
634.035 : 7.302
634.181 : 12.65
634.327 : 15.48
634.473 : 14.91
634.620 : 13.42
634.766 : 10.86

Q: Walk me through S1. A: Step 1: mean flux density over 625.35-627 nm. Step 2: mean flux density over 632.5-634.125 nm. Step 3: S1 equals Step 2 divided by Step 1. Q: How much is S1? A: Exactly 1.5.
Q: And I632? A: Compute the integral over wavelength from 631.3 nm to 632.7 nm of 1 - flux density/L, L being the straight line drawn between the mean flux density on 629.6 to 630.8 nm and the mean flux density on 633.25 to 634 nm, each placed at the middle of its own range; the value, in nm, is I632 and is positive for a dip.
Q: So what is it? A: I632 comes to 0.073 nm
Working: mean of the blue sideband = 15.7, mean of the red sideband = 12.2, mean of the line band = 13.1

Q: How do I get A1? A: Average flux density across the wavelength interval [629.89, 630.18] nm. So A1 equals 14.3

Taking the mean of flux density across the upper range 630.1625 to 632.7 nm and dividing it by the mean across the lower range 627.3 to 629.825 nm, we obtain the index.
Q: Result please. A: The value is 1.10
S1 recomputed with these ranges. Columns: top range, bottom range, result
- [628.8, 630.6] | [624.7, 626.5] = 1.31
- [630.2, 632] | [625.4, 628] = 1.37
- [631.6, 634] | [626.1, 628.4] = 1.36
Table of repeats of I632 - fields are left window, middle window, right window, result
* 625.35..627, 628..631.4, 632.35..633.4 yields -0.442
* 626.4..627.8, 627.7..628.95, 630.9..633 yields -0.404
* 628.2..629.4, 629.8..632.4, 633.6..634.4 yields -0.449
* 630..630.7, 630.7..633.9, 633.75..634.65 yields 0.222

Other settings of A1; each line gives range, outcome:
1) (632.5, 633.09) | 15.1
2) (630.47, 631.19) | 14.9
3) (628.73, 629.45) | 11.1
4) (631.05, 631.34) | 13.7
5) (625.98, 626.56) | 4.8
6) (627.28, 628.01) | 12.9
